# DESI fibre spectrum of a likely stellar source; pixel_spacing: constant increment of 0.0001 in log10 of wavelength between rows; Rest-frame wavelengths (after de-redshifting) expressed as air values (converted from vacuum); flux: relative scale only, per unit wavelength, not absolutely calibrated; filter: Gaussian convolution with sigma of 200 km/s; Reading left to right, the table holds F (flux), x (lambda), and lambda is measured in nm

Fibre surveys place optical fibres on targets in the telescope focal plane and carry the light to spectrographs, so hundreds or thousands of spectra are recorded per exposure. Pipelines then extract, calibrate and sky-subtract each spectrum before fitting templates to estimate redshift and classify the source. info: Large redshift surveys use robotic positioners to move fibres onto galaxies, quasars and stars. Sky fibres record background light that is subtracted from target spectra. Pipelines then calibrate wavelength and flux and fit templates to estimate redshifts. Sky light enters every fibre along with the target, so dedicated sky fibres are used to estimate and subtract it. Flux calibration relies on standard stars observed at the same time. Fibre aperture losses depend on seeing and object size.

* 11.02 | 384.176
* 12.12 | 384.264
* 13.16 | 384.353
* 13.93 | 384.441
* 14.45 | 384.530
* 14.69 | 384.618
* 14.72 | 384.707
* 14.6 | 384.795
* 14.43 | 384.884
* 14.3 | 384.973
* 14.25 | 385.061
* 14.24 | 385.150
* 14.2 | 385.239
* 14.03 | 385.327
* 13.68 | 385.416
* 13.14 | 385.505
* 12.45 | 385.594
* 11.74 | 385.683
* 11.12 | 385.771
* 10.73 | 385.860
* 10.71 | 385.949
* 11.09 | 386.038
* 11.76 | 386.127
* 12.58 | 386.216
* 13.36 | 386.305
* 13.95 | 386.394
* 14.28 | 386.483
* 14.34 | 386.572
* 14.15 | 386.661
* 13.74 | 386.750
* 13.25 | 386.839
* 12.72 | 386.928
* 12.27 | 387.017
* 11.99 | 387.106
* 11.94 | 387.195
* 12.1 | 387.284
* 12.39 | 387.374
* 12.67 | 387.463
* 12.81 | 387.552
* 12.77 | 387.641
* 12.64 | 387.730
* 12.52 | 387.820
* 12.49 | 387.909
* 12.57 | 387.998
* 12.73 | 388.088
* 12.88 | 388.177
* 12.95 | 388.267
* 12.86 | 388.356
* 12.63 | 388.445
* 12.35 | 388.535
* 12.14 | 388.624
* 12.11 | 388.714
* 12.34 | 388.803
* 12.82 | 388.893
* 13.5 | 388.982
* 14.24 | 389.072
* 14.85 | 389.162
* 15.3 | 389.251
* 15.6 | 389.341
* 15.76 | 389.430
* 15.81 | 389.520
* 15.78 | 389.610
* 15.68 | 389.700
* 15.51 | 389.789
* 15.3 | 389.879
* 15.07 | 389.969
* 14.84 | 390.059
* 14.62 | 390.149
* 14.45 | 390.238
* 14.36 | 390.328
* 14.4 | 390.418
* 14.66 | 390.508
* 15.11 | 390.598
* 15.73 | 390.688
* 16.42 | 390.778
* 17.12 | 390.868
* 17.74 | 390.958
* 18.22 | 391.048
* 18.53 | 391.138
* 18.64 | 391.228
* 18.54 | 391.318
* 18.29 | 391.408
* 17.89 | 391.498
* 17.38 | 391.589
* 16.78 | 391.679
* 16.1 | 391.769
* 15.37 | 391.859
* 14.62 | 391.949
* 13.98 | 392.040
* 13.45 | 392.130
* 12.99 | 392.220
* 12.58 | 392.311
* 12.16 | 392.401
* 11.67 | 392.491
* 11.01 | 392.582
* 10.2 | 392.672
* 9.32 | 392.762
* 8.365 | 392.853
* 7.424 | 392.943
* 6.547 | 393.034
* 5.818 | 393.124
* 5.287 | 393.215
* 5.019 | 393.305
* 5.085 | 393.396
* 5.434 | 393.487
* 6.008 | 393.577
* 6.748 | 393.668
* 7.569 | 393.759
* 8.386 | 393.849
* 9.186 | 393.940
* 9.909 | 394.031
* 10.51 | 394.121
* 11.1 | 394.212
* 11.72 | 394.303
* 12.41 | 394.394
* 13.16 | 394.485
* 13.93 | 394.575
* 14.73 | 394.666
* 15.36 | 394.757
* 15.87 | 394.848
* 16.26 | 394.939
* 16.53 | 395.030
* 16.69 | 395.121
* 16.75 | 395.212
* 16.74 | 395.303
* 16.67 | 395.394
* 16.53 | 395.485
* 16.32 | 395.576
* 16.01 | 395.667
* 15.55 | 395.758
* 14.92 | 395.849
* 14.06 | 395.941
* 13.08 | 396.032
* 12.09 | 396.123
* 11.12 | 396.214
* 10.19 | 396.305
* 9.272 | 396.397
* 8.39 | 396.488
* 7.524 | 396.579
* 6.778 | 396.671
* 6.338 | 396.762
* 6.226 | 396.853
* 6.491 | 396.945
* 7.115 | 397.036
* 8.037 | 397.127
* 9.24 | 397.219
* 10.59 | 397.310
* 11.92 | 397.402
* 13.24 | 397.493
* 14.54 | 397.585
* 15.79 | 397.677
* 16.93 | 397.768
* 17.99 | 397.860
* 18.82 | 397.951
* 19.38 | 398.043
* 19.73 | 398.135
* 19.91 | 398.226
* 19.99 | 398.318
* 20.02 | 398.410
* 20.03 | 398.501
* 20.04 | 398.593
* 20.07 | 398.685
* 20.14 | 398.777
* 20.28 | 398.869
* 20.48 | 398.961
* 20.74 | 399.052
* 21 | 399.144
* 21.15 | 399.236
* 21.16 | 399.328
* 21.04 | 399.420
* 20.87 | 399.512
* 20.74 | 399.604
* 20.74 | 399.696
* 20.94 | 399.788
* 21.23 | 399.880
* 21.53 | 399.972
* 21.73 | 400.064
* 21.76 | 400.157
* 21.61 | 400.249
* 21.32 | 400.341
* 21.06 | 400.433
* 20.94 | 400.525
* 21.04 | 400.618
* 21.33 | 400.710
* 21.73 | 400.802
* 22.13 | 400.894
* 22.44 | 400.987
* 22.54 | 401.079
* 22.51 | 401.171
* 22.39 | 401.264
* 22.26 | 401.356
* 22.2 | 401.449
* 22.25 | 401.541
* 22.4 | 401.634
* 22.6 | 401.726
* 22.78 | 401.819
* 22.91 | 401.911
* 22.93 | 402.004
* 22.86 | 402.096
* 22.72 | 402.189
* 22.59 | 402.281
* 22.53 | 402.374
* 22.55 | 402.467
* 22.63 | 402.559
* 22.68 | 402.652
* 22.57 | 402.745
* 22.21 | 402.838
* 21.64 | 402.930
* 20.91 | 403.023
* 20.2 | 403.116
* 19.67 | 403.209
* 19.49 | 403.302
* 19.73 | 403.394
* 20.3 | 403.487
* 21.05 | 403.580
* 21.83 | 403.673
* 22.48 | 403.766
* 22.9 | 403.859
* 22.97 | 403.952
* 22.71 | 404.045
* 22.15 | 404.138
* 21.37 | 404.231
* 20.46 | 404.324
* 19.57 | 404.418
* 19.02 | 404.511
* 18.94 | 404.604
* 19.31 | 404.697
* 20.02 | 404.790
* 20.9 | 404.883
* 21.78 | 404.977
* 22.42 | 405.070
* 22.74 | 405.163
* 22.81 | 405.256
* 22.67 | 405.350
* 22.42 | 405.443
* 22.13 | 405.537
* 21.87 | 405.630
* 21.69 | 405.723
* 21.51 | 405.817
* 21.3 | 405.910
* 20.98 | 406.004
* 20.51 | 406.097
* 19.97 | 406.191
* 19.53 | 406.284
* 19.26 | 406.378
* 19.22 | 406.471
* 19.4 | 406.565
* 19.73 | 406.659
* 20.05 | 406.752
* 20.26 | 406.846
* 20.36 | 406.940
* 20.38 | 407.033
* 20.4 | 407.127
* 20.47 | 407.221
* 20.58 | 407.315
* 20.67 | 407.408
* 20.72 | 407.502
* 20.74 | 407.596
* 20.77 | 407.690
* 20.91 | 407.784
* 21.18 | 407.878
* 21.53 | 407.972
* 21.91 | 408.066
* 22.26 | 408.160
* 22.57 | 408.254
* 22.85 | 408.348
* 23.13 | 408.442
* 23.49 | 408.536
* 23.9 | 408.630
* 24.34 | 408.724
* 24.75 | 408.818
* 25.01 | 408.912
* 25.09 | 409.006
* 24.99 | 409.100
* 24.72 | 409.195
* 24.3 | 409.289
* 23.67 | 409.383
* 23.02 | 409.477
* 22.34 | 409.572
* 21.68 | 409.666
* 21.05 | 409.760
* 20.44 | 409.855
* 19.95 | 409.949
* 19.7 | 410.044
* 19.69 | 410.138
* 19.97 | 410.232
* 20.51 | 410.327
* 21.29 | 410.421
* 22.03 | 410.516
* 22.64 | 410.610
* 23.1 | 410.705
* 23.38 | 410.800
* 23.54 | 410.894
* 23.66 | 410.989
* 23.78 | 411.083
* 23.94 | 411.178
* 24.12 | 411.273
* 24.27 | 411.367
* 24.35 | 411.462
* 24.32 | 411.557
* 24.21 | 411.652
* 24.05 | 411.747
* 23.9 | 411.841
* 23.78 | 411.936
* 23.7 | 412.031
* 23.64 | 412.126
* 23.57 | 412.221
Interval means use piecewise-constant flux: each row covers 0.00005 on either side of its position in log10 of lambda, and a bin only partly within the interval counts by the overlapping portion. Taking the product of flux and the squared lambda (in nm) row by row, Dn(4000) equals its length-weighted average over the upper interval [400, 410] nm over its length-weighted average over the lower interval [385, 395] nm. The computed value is 1.80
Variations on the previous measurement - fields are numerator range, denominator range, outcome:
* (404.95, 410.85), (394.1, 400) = 1.48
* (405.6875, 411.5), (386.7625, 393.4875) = 1.80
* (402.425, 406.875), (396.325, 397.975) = 2.04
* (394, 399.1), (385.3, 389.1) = 1.19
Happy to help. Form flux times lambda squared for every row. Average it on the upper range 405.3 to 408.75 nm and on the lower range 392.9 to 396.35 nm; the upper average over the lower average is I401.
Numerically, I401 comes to 1.92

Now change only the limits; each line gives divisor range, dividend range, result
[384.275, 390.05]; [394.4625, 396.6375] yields 1.09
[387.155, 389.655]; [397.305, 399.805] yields 1.51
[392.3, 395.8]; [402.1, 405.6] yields 1.97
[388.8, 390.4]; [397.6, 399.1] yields 1.36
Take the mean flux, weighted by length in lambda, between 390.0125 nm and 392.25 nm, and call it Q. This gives 16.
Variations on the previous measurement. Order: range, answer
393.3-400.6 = 15.1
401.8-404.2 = 21.9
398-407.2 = 21.2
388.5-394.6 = 12.9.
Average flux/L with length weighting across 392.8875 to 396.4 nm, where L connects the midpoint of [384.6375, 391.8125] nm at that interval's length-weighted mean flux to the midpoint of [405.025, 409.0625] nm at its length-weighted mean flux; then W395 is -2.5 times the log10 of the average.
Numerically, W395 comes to 0.39 mag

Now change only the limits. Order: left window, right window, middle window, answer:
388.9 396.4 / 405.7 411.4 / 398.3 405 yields -0.177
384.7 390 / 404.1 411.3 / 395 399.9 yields 0.123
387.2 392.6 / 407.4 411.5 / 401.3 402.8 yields -0.159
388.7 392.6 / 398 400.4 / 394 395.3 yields 0.256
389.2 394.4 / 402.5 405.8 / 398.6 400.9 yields -0.147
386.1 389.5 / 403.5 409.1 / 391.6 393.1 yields 0.246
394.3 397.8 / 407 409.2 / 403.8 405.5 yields -0.097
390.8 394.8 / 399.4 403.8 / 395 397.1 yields 0.258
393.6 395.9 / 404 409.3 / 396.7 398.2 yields 0.213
